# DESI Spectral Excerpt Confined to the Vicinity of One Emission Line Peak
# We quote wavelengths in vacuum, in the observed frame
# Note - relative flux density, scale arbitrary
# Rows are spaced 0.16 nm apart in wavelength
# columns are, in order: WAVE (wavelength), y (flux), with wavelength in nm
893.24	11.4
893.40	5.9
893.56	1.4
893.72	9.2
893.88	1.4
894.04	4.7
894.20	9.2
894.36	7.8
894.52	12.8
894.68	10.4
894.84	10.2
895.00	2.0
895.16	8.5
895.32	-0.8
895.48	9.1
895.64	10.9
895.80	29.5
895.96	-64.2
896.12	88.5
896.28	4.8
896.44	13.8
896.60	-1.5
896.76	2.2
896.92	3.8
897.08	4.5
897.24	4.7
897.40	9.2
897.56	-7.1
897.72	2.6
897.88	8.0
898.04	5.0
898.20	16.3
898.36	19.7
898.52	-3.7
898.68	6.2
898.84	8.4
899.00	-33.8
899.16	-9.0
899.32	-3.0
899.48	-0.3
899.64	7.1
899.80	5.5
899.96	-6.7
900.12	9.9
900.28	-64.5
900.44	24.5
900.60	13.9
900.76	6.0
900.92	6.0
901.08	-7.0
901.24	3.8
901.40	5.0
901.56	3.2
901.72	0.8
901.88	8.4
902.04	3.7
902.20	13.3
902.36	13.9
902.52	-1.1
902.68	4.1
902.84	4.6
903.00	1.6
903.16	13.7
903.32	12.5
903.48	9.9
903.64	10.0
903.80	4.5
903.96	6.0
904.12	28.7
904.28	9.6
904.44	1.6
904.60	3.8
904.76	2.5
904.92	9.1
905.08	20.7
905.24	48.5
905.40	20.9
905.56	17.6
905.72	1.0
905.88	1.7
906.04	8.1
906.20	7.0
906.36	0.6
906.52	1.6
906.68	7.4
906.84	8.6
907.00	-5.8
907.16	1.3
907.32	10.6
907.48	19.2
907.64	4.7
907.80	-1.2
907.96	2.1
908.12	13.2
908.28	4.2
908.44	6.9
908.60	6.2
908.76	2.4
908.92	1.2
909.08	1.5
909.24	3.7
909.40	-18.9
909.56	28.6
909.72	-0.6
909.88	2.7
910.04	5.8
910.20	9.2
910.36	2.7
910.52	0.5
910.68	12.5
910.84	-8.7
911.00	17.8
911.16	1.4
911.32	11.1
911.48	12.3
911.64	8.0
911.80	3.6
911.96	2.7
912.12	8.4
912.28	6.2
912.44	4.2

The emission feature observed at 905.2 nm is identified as H-gamma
